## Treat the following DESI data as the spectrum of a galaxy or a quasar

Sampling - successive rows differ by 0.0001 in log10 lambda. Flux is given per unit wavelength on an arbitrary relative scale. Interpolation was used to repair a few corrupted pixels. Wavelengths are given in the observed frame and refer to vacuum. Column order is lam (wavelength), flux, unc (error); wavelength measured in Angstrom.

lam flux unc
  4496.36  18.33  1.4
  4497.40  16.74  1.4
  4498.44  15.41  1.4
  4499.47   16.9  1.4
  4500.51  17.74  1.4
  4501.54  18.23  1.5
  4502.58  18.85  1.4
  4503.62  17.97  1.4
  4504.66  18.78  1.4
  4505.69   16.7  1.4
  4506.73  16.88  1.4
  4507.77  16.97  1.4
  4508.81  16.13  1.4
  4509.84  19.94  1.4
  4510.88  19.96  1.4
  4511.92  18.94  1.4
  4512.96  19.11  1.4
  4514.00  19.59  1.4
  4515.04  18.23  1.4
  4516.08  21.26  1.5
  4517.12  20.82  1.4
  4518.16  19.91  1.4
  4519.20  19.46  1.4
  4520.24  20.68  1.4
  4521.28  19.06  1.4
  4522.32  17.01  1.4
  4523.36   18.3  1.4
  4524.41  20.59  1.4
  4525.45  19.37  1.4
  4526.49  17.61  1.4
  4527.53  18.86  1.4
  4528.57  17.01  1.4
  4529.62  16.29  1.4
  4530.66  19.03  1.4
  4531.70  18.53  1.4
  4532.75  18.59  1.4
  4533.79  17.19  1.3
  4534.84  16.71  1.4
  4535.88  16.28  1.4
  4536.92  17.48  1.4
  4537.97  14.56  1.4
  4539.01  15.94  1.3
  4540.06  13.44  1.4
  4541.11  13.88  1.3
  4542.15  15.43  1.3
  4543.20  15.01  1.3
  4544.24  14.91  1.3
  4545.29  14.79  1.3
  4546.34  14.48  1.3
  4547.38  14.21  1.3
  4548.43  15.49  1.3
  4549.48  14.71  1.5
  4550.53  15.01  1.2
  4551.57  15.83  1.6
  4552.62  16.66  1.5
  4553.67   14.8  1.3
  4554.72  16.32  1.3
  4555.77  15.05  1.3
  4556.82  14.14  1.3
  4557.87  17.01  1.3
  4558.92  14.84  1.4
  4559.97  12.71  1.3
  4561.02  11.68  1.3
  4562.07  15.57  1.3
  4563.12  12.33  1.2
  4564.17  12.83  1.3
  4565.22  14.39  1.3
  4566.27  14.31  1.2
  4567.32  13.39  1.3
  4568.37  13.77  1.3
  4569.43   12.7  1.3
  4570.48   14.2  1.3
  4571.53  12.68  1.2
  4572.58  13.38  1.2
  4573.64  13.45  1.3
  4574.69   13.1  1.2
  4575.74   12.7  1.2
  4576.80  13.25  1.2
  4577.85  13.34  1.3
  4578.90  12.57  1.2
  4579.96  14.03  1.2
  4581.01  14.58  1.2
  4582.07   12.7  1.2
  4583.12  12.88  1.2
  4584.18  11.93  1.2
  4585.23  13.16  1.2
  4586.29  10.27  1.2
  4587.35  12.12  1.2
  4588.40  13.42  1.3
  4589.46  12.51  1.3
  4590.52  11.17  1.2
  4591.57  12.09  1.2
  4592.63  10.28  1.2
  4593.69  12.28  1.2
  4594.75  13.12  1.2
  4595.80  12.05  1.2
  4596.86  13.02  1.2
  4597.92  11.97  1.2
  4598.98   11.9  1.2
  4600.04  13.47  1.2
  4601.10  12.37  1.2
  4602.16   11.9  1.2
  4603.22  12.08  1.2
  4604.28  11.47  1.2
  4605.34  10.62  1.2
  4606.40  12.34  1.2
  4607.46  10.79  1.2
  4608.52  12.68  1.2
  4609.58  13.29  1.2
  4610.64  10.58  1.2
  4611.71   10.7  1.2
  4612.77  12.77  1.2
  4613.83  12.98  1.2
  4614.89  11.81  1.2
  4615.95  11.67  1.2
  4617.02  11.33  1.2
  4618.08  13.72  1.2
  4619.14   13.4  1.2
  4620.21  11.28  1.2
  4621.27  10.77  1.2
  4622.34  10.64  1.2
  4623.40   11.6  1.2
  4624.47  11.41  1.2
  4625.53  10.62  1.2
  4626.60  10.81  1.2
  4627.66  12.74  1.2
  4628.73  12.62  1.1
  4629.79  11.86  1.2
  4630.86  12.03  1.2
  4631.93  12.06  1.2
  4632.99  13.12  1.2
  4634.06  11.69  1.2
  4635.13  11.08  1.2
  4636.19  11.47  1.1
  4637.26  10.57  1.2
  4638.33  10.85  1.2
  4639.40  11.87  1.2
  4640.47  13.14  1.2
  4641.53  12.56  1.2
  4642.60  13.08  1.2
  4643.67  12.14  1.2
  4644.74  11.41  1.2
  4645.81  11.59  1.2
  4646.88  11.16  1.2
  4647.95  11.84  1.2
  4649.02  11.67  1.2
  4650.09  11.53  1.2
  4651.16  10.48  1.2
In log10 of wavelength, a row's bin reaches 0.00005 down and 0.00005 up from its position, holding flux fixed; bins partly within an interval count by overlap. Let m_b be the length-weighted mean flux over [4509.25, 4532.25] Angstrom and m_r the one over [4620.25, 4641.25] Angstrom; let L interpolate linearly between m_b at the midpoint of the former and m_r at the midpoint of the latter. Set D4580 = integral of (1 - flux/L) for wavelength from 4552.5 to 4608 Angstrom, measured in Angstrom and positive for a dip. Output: 7.5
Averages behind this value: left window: 19.1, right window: 11.6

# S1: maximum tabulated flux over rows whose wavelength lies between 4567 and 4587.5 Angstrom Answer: 14.58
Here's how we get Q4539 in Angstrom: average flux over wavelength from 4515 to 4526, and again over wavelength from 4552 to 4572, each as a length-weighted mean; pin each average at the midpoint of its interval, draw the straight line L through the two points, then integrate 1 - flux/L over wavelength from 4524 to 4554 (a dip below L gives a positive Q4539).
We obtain 1.56 Angstrom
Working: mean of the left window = 19.6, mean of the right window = 14.2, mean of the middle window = 16.3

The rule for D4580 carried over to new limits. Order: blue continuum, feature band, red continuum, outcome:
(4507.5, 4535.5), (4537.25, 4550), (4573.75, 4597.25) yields 1.4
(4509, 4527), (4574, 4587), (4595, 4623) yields 1.3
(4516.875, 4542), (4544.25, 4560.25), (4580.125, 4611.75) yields 0.7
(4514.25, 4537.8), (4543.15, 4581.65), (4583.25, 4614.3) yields 2.8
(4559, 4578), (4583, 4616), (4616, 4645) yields 1.4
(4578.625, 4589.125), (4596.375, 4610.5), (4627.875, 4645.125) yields 0.4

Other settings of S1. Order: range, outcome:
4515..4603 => 21.26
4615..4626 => 13.72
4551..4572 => 17.01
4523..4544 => 20.59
